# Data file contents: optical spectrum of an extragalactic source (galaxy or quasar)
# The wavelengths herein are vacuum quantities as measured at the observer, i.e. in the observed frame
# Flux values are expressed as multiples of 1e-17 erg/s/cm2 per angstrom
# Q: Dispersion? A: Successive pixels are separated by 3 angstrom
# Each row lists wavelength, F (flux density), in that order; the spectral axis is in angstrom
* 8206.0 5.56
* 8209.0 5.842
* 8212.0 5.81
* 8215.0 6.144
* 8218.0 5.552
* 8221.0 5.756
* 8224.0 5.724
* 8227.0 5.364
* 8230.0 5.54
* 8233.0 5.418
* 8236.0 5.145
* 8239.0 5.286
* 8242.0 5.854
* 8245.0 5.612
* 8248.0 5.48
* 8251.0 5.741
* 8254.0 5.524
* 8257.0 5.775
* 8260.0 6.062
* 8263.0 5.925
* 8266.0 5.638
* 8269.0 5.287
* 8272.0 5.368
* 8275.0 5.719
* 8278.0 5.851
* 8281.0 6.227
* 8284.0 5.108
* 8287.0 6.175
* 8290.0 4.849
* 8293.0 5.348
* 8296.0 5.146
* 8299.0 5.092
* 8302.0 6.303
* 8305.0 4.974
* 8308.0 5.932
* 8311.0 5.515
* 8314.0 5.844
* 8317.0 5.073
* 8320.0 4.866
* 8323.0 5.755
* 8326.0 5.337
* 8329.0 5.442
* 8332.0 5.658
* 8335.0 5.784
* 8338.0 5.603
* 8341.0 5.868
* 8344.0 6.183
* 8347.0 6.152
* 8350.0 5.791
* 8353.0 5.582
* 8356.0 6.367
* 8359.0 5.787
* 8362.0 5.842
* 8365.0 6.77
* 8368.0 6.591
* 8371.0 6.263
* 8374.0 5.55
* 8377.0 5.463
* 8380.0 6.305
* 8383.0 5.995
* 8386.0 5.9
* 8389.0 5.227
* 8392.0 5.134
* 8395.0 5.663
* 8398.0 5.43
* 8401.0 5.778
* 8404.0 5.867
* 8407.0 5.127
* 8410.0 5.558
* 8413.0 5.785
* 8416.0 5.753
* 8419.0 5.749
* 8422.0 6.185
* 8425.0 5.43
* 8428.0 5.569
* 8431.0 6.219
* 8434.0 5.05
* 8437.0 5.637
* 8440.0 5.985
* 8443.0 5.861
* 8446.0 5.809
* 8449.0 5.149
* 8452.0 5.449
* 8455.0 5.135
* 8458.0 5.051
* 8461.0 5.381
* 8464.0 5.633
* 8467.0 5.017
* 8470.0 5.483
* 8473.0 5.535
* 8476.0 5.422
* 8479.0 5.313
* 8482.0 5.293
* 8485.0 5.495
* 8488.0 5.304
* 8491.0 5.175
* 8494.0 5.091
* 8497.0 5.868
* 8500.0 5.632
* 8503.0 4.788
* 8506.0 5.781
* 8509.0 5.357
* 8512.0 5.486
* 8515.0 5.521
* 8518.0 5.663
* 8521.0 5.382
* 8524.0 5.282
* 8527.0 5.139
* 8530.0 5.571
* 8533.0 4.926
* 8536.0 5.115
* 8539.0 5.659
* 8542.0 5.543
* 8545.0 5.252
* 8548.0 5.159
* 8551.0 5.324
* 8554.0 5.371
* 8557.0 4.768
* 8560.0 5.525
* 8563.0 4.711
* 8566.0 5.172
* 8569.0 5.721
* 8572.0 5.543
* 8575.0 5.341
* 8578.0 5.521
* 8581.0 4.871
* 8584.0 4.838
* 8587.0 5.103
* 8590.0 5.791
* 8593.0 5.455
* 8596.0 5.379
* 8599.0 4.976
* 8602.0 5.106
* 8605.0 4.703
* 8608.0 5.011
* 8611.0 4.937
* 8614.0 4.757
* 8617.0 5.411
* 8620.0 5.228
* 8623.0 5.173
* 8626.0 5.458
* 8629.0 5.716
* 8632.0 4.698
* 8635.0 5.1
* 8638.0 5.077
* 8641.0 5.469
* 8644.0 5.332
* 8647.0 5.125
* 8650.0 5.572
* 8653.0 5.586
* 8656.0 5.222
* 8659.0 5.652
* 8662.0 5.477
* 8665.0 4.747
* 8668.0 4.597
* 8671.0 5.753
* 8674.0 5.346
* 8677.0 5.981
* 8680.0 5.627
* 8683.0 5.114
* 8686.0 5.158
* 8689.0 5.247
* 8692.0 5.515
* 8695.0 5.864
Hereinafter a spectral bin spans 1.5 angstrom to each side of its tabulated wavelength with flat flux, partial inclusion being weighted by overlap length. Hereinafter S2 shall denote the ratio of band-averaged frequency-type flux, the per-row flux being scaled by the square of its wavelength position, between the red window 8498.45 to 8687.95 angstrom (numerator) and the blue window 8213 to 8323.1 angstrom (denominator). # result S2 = 1.03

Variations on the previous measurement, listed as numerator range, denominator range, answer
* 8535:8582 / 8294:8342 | 1.02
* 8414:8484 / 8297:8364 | 1.00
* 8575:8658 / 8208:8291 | 1.01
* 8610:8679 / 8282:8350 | 1.03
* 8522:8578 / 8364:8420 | 0.95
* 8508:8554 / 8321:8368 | 0.95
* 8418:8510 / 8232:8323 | 1.03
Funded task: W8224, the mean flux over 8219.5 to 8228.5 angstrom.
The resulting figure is 5.61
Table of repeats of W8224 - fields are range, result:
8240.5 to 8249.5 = 5.65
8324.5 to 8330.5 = 5.39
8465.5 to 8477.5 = 5.36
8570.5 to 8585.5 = 5.22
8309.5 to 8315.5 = 5.68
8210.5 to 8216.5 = 5.98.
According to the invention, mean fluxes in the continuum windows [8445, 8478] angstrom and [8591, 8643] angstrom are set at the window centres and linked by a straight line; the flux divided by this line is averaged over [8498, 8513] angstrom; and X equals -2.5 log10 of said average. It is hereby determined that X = -0.02 mag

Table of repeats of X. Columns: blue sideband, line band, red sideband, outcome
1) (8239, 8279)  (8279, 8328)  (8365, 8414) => 0.043 mag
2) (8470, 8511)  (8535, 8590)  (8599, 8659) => 0.005 mag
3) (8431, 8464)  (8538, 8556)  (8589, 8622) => -0.017 mag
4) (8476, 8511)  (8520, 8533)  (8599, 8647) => 0.004 mag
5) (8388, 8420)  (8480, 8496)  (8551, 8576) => 0.023 mag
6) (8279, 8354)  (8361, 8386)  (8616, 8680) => -0.103 mag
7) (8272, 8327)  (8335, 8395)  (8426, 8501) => -0.080 mag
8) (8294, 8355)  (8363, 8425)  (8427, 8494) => -0.053 mag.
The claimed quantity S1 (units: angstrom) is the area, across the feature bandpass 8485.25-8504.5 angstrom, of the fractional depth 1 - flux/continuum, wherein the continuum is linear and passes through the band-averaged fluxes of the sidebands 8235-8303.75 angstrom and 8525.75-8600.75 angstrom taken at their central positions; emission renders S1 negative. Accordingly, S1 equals 0.1 angstrom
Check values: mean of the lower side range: 5.59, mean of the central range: 5.32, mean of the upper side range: 5.27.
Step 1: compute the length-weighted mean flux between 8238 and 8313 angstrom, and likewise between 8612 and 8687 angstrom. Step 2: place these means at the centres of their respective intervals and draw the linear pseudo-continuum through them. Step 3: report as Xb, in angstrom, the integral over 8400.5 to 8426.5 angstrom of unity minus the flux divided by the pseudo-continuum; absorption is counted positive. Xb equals -1.0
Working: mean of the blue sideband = 5.6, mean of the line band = 5.69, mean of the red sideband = 5.29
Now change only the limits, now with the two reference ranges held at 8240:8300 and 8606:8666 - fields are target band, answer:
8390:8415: -0.4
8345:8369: -2.6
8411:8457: -1.8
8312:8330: 0.5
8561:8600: 0.1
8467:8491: 0.1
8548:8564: 0.5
